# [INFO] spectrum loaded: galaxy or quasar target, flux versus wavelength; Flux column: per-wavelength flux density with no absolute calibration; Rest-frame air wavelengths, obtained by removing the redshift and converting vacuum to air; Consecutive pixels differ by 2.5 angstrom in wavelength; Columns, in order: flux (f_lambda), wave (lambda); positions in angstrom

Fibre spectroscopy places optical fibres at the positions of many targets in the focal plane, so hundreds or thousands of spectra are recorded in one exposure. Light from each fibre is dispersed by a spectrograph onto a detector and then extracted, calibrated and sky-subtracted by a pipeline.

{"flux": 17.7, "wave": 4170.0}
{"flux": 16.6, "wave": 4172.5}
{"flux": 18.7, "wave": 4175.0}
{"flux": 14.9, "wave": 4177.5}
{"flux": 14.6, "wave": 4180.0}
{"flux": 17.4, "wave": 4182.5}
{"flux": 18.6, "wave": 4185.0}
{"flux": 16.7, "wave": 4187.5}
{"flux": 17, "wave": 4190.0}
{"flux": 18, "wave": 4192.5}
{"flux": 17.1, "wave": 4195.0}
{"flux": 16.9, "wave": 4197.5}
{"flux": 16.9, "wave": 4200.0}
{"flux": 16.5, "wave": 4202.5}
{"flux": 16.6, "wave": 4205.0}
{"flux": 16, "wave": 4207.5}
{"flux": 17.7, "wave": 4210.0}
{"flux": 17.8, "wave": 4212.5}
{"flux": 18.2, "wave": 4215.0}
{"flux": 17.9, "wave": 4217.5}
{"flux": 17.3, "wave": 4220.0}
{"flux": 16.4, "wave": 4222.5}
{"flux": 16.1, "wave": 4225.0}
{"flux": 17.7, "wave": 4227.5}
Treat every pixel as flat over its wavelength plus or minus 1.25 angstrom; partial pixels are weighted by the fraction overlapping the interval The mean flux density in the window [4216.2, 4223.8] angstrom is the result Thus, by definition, 17.2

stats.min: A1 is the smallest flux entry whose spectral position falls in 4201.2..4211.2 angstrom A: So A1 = 16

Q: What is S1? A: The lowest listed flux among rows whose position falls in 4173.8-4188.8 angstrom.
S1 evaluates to 14.6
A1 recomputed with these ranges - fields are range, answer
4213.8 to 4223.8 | 16.4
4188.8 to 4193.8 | 17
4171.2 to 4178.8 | 14.9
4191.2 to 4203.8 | 16.5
